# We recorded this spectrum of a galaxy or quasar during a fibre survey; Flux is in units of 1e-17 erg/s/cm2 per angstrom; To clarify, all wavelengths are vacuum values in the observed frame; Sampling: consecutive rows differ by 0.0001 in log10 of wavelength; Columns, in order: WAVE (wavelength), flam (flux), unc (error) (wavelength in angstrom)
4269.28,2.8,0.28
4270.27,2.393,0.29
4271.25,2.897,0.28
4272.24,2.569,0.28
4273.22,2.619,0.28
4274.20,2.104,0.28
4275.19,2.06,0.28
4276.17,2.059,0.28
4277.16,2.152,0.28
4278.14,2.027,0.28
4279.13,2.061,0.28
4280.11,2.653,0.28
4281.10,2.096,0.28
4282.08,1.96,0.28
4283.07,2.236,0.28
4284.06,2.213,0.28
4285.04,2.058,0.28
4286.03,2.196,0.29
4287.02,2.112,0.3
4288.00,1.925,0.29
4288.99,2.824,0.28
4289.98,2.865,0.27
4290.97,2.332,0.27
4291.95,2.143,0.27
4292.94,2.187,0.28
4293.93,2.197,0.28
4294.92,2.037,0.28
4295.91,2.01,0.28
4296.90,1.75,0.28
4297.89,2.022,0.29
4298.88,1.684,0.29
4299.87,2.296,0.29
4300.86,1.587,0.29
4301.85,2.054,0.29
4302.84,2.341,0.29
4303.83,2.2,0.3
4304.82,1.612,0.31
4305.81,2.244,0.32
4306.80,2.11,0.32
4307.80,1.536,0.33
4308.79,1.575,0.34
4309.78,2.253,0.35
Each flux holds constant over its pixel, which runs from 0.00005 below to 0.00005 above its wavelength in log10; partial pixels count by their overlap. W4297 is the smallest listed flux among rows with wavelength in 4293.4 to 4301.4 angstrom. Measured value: 1.587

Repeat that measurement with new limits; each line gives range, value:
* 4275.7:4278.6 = 2.027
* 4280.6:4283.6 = 1.96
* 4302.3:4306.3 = 1.612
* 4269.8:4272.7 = 2.393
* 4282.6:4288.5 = 1.925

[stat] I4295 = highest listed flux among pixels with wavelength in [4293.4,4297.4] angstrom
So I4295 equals 2.197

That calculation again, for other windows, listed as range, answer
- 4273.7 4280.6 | 2.653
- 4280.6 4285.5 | 2.236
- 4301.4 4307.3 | 2.341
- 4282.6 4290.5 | 2.865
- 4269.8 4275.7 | 2.897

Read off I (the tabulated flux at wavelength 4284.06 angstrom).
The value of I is 2.213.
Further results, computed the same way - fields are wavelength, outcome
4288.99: 2.824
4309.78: 2.253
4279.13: 2.061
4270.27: 2.393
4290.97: 2.332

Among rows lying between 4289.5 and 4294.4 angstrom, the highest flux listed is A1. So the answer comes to 2.865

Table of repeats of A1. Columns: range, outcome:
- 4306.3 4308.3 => 2.11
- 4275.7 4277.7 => 2.152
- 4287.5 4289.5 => 2.824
